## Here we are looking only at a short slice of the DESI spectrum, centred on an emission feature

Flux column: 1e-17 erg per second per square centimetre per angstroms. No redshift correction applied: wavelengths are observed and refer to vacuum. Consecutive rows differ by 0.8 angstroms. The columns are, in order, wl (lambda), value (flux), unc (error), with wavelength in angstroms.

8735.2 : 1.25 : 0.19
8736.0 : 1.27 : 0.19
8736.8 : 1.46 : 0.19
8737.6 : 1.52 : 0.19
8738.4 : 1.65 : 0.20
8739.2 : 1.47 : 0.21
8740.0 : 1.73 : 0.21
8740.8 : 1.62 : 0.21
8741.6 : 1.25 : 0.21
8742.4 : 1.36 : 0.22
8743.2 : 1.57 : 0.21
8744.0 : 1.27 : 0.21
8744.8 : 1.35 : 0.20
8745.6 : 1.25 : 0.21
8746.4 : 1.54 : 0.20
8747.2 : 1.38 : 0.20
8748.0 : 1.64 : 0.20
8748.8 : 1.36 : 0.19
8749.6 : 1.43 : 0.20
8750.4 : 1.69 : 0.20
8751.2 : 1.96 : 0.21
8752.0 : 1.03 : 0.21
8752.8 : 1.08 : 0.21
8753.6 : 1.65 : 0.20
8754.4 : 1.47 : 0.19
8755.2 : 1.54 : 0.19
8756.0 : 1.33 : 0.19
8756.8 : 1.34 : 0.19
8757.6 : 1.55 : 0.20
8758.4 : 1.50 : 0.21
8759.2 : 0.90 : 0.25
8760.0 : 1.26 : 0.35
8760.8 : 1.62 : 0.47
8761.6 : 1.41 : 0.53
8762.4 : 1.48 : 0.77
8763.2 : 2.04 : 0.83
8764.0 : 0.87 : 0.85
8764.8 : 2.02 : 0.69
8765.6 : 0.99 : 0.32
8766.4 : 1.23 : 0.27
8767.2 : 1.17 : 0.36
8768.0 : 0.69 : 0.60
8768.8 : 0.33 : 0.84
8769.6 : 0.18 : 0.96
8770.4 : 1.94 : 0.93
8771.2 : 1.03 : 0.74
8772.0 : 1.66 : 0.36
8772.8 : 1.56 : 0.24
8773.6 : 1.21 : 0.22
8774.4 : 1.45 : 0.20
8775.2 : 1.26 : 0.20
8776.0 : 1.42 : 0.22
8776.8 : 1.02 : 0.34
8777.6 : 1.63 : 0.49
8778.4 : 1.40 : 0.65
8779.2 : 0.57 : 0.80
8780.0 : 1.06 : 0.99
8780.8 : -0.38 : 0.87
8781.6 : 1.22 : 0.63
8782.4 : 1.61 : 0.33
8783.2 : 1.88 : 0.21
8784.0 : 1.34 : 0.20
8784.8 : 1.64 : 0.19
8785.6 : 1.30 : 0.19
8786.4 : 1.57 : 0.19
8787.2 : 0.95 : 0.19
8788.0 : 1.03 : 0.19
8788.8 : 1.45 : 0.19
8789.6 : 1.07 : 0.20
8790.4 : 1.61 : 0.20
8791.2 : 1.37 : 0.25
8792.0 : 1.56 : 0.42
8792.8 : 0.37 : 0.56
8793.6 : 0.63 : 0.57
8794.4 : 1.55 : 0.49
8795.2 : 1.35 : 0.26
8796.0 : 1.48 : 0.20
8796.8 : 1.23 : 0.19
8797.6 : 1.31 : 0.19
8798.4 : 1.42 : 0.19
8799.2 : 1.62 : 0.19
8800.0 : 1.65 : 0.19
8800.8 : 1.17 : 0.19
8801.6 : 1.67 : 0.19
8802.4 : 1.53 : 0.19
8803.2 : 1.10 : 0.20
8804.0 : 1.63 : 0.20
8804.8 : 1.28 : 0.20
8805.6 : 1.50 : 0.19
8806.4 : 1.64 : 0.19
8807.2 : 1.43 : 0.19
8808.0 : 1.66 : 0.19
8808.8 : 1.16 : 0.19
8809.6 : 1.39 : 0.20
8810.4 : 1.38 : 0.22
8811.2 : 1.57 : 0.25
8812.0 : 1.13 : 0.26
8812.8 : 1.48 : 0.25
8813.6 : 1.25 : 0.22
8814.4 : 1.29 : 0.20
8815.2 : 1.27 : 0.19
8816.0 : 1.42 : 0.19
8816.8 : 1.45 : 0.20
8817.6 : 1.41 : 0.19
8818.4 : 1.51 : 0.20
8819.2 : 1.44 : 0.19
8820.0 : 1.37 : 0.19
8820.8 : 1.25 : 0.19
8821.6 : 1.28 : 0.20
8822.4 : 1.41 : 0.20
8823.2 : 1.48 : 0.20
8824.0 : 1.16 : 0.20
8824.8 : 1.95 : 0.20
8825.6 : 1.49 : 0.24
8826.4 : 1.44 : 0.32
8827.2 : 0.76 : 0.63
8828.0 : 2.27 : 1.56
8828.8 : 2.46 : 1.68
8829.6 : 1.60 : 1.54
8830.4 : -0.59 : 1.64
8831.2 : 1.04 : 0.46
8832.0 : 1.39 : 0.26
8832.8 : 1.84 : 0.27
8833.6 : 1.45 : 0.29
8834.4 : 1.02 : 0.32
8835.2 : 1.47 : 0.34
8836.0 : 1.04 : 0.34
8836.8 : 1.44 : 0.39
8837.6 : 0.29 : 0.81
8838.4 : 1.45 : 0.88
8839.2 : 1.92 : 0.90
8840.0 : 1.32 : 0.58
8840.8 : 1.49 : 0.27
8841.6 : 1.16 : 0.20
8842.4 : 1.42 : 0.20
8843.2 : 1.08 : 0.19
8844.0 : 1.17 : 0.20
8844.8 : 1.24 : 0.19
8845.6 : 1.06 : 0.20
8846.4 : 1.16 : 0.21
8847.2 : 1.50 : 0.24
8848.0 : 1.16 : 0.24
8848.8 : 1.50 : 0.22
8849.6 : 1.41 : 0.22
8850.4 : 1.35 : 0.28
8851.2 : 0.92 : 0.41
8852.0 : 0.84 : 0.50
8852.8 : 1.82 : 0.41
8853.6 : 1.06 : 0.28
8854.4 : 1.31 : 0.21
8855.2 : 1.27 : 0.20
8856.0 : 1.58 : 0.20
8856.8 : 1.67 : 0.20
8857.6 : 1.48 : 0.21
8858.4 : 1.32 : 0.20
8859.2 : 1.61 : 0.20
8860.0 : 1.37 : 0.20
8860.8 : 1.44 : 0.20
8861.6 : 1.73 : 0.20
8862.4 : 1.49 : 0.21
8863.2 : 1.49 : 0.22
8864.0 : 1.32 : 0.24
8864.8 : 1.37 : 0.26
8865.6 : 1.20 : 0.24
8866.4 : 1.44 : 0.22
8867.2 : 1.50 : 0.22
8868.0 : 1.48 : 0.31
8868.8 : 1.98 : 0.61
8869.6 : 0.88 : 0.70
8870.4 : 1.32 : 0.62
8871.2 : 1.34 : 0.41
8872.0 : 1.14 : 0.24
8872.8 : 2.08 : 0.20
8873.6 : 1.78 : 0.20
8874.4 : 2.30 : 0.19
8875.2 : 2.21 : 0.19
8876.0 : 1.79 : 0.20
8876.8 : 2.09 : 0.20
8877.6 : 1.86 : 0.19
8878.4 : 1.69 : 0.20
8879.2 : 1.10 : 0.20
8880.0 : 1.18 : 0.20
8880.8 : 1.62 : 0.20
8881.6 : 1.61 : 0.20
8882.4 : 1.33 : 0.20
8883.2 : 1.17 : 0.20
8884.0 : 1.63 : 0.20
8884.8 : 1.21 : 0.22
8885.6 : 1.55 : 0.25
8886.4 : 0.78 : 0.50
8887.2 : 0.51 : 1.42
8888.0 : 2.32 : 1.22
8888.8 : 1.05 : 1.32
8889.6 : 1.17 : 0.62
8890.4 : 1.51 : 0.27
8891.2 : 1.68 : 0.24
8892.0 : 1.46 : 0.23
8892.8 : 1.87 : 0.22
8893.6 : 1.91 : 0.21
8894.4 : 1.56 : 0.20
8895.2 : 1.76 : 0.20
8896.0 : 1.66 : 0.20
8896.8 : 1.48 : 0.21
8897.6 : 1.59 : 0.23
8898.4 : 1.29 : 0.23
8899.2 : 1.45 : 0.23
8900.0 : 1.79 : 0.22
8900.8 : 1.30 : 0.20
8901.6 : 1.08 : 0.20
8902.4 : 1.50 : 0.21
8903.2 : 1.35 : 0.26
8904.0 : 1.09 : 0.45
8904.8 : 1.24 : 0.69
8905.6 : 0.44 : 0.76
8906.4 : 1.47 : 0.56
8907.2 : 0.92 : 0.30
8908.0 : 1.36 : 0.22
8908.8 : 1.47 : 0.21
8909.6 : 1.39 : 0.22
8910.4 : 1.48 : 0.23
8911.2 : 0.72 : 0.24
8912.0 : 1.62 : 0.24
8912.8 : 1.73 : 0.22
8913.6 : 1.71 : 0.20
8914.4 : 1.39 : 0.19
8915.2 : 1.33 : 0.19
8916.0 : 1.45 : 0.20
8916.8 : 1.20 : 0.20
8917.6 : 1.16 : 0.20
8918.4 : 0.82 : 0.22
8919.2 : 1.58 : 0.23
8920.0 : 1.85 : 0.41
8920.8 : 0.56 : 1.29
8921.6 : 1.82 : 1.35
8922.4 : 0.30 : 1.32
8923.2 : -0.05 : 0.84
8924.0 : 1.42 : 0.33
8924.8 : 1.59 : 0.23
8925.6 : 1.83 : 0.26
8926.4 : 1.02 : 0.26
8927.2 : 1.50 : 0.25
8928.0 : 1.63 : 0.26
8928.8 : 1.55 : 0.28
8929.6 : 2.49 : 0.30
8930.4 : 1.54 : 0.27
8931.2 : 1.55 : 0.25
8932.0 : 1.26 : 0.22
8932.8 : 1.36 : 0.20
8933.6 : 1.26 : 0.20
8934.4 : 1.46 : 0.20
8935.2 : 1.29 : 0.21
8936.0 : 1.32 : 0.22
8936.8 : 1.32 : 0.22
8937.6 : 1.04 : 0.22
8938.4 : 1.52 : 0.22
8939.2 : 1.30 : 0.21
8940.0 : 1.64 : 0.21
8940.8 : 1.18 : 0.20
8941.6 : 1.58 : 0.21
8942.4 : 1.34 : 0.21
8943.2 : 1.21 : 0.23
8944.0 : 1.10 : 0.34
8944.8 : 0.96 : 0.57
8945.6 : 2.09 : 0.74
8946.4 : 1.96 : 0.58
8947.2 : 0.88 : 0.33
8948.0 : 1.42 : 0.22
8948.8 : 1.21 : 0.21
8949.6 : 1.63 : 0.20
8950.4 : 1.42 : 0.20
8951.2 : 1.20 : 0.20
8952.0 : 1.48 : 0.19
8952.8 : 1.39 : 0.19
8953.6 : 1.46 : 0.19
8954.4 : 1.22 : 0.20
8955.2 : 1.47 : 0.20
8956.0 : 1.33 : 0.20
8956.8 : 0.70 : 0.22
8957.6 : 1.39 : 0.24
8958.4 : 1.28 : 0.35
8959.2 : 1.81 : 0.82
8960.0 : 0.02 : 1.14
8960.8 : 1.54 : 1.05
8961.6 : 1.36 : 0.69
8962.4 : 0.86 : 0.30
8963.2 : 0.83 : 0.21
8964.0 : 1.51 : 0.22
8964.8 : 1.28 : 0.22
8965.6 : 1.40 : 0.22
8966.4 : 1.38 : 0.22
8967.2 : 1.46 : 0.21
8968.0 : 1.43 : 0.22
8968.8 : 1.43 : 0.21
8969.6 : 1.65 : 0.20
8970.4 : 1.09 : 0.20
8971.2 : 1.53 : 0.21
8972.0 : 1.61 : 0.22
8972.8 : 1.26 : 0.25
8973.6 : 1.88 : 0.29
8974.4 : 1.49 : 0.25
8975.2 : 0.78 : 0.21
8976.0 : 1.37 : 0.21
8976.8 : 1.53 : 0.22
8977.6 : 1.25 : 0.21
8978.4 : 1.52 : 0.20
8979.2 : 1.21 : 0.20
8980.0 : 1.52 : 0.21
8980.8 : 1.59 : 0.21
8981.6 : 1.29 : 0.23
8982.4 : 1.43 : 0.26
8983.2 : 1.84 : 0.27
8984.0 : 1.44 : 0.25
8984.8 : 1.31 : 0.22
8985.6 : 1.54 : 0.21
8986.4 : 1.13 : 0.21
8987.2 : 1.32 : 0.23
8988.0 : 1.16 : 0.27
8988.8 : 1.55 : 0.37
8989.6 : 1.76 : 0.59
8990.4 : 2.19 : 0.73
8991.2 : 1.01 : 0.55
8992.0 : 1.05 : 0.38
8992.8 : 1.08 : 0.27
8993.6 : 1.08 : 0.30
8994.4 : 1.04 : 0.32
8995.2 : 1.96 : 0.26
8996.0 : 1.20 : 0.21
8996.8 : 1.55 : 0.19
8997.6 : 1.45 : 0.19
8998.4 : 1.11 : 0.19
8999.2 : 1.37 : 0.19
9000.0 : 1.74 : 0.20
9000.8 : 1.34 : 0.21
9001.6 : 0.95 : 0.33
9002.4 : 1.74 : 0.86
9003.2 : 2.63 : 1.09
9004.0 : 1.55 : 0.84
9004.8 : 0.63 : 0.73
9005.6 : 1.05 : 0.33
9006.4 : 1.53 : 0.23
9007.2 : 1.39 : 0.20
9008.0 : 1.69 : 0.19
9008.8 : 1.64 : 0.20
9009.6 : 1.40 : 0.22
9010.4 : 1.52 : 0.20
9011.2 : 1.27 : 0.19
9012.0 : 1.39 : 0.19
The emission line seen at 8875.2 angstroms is [S II]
